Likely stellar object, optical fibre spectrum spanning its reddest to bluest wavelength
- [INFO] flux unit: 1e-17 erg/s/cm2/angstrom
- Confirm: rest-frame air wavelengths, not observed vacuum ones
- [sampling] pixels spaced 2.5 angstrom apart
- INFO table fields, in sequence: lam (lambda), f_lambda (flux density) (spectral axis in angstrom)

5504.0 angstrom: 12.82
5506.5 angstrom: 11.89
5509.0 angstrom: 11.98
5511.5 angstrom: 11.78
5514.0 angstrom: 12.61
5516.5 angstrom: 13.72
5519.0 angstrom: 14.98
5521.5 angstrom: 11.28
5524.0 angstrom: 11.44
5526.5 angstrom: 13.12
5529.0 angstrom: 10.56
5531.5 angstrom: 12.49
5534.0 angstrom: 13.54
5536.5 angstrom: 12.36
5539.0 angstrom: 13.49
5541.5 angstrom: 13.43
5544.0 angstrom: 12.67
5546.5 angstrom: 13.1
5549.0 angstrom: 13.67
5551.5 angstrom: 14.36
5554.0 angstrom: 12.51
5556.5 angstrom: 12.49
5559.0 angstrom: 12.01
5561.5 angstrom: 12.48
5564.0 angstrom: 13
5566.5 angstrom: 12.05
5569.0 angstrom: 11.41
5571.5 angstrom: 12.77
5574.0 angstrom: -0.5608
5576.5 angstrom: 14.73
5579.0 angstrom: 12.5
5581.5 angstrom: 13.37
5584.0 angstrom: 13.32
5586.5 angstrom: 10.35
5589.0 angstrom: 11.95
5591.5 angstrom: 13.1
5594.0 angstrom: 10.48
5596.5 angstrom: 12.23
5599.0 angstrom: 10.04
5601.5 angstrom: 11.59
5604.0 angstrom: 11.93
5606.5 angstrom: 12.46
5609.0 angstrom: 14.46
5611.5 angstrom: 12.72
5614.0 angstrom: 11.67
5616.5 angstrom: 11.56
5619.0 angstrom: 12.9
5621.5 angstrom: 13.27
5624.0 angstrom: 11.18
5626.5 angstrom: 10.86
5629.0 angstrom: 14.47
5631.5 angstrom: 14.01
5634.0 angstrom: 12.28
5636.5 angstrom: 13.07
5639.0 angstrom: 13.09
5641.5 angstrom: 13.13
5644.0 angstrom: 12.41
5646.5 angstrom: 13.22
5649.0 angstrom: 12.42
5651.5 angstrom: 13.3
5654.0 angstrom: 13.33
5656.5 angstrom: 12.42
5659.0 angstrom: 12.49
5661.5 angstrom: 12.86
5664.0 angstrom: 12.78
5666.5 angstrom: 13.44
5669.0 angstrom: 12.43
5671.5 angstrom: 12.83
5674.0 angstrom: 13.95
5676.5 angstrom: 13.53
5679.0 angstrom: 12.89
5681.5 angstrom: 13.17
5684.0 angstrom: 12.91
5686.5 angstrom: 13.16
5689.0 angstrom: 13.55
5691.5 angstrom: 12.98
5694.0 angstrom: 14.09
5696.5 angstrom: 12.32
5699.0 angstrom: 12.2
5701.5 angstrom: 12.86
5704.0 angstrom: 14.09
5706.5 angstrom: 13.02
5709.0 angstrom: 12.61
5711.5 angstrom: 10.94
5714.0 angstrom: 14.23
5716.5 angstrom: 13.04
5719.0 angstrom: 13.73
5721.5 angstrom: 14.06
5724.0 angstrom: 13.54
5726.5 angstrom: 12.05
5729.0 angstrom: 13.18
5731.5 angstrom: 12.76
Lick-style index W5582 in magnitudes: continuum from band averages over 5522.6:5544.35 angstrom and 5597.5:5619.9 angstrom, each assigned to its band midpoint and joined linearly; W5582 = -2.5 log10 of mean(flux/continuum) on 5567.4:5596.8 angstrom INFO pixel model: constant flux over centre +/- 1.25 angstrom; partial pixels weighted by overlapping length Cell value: 0.09 mag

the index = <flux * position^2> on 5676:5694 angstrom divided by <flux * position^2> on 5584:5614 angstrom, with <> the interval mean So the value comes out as 1.14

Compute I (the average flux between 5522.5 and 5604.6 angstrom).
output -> 12.1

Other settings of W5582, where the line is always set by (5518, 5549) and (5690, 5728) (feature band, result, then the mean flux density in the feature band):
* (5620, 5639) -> 0.01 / 12.8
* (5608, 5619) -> 0.02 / 12.6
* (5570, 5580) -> 0.29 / 9.83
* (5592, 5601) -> 0.15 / 11.2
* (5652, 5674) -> 0.01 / 12.9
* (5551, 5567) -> 0.01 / 12.7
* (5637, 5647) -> 0.00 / 13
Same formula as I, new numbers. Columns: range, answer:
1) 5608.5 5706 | 12.9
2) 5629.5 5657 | 13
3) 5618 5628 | 12.1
